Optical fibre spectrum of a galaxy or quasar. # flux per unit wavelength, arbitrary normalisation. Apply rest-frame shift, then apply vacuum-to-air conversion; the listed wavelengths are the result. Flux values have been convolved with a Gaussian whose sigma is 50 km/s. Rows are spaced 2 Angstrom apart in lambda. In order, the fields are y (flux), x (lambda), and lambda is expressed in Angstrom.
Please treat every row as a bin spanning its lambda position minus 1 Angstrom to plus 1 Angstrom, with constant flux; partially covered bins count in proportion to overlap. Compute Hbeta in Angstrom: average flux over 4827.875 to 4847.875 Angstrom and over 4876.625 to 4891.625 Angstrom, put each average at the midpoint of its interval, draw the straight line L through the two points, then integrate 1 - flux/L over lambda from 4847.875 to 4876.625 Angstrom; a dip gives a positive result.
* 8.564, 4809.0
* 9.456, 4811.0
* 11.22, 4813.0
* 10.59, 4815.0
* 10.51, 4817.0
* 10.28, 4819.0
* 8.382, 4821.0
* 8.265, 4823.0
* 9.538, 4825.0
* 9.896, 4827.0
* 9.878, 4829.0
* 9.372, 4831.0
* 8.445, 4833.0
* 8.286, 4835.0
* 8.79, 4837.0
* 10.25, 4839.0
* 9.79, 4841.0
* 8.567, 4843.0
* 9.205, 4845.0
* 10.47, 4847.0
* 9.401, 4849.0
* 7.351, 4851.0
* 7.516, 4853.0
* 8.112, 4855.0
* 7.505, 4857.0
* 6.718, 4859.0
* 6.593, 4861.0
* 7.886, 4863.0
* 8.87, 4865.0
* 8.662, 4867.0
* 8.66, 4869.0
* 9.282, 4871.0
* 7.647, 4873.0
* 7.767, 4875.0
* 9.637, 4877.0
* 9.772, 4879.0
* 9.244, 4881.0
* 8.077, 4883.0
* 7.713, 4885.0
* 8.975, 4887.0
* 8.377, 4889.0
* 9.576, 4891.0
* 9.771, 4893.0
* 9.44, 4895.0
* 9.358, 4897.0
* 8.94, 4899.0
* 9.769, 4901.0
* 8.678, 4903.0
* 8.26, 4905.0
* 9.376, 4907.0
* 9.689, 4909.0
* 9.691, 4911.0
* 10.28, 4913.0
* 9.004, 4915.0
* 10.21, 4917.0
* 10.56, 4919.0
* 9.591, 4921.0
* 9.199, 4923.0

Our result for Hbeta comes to 3.3 Angstrom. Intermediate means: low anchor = 9.3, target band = 8.04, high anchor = 8.88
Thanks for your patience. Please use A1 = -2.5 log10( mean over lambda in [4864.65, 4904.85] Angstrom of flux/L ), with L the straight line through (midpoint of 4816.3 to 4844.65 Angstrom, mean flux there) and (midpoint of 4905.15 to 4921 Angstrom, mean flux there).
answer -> 0.080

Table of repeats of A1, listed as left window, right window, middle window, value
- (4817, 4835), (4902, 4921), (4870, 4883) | 0.07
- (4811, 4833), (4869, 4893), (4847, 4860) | 0.16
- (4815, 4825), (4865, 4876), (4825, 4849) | -0.03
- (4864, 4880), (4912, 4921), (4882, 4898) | 0.04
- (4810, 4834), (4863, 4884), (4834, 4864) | 0.09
